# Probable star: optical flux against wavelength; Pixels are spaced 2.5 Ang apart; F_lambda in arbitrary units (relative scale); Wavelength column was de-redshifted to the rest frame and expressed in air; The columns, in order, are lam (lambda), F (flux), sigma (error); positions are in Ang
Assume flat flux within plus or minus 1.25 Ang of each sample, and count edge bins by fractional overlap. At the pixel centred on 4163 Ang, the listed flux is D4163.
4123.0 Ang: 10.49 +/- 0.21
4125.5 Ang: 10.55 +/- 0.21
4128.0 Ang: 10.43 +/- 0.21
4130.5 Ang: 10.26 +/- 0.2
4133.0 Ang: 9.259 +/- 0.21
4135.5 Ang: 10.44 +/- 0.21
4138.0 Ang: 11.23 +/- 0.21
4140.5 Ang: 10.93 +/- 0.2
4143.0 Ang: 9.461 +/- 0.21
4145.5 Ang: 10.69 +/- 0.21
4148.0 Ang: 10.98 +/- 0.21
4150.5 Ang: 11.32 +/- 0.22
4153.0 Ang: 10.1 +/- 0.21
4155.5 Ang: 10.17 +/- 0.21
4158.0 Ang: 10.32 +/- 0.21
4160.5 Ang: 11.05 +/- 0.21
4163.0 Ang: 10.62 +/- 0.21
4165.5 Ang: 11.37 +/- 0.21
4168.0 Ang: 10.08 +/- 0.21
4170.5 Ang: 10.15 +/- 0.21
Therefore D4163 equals 10.62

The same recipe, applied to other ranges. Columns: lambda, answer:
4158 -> 10.32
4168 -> 10.08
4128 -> 10.43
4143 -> 9.461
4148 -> 10.98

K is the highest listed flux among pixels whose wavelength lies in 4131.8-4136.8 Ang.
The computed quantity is 10.44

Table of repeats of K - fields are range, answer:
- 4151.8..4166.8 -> 11.37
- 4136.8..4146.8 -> 11.23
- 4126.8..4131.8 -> 10.43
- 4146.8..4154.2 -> 11.32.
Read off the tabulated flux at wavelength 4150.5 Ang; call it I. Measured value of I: 11.32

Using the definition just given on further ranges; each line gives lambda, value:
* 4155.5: 10.17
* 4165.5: 11.37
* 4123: 10.49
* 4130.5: 10.26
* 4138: 11.23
